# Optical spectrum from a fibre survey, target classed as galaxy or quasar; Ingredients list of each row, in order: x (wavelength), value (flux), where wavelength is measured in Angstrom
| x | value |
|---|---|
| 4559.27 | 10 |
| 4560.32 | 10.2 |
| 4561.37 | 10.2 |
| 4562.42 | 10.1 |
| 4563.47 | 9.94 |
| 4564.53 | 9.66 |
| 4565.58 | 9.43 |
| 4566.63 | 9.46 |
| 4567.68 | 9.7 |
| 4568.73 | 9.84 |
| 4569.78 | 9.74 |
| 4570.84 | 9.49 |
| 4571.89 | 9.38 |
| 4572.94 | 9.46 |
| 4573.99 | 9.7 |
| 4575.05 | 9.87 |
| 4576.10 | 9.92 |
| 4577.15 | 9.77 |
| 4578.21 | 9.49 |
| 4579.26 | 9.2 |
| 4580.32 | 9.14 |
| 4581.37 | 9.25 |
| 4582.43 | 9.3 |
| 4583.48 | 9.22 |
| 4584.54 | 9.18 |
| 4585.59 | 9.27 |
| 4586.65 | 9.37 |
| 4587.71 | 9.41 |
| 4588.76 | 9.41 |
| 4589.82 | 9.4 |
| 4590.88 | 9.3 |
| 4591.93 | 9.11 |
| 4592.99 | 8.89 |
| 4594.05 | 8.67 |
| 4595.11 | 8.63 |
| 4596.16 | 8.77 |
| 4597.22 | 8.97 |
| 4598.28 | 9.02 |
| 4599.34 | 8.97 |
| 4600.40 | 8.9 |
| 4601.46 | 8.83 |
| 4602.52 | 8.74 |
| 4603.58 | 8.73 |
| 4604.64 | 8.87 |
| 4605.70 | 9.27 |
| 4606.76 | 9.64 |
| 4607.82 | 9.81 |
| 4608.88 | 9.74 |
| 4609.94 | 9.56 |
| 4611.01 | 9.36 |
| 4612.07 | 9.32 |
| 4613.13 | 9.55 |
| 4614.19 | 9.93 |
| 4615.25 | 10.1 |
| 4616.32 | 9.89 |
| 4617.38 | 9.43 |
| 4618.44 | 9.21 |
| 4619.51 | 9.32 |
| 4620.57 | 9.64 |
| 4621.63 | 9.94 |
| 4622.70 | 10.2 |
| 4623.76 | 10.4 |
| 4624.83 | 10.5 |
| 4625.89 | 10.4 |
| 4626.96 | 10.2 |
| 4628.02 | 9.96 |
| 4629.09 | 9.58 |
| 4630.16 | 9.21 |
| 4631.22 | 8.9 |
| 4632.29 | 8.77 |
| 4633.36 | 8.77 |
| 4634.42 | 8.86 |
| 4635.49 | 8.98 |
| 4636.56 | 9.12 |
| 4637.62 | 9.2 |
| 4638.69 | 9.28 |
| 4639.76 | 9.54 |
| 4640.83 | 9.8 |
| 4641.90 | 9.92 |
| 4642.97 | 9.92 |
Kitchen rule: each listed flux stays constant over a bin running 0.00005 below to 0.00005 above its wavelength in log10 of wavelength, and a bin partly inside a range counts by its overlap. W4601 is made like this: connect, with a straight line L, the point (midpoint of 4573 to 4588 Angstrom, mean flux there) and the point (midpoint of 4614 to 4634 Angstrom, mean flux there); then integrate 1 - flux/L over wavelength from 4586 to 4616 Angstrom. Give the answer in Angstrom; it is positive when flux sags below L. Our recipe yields 1.0 Angstrom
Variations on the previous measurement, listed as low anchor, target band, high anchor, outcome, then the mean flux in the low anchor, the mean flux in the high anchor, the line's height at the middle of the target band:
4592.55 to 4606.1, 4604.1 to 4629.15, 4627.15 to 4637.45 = -2.0 Angstrom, 8.86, 9.17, 9.02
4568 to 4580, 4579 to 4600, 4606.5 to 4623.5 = 1.1 Angstrom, 9.62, 9.68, 9.64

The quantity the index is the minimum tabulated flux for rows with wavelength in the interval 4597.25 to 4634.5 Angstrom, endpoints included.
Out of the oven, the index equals 8.73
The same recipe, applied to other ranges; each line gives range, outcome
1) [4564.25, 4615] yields 8.63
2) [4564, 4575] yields 9.38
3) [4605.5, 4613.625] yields 9.27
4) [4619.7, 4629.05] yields 9.64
